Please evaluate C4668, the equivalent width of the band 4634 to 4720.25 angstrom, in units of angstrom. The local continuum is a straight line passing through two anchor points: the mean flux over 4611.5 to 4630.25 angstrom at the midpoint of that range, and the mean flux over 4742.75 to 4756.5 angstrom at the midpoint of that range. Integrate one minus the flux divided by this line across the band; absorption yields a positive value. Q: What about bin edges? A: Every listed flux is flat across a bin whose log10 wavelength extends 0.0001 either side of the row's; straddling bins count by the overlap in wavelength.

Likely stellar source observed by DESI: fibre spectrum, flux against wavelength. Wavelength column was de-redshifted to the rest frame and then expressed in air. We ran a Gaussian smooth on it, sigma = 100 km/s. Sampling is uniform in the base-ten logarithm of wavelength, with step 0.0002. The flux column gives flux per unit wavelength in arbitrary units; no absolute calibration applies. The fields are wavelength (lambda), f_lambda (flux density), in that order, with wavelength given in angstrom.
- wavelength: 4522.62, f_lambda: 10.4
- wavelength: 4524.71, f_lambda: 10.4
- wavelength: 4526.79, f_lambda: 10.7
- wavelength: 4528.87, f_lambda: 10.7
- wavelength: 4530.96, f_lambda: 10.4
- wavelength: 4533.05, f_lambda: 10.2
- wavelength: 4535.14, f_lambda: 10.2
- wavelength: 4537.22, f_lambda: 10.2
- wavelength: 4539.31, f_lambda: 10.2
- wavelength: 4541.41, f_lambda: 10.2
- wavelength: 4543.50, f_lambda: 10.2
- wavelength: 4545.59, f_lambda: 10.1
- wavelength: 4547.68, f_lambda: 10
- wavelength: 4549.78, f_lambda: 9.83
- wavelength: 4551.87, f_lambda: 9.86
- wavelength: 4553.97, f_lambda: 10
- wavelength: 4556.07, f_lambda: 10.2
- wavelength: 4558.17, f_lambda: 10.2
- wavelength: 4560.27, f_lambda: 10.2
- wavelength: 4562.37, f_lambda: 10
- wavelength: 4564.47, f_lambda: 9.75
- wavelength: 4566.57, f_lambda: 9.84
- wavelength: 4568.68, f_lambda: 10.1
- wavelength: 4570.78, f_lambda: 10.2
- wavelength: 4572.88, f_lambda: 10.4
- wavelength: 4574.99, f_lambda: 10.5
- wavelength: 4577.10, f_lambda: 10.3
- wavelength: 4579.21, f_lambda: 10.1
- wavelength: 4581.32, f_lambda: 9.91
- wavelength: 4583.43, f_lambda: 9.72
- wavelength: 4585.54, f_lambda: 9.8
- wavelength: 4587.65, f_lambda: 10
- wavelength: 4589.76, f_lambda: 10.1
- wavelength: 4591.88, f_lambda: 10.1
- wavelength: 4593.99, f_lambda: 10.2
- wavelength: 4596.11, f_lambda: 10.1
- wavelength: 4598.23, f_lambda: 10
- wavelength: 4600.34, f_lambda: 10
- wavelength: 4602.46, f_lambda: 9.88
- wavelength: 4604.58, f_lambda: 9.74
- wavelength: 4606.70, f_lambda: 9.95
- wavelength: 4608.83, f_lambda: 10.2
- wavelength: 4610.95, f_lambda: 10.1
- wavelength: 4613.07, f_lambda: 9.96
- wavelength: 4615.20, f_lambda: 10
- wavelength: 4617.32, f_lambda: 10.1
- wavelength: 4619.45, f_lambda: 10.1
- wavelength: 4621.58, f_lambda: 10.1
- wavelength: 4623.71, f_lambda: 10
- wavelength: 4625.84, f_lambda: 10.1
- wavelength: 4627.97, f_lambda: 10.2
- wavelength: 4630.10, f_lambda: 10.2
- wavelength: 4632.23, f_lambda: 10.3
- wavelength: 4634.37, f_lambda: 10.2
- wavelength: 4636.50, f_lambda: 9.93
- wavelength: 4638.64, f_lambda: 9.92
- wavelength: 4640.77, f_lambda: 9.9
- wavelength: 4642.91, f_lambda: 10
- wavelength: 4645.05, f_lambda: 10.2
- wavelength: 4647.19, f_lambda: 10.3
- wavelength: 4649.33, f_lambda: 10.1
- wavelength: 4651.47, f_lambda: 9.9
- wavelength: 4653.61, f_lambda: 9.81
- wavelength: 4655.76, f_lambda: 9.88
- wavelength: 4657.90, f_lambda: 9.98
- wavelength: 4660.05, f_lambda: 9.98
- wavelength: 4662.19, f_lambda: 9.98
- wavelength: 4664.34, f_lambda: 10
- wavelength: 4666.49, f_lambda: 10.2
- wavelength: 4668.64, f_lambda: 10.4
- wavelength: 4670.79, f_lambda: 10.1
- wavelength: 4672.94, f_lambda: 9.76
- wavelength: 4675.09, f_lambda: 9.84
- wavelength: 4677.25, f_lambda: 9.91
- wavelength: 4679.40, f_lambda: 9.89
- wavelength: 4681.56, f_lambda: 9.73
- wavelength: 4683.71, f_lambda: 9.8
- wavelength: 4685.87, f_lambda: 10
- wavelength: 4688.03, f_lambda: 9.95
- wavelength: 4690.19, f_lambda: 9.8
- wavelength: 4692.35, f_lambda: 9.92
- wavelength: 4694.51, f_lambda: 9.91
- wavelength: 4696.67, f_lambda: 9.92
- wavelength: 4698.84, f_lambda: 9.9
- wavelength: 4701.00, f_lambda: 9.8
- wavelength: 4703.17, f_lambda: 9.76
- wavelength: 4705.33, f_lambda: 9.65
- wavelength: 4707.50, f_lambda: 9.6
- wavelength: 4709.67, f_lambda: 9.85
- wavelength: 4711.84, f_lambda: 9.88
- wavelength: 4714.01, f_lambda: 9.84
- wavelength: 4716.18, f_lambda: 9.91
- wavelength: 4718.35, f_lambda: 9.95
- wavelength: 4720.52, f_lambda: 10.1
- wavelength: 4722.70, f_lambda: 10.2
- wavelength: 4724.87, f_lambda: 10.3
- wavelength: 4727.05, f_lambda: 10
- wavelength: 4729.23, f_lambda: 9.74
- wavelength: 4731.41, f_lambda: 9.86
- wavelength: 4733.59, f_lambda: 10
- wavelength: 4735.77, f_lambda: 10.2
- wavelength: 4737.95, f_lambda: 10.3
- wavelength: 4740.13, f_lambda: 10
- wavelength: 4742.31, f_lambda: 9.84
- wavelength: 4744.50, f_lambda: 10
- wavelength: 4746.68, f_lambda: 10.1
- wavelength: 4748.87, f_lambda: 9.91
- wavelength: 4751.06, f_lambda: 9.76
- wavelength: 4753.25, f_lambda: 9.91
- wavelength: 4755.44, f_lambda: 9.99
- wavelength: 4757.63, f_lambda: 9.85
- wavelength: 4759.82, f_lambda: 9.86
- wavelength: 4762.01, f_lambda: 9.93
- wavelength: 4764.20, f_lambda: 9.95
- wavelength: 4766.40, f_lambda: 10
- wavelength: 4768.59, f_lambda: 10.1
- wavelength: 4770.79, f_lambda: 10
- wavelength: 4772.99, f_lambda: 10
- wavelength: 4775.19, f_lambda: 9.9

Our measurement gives 0.7 angstrom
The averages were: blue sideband 10.1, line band 9.93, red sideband 9.93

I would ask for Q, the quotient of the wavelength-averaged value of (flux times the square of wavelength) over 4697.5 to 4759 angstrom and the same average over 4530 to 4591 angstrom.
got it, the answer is 1.1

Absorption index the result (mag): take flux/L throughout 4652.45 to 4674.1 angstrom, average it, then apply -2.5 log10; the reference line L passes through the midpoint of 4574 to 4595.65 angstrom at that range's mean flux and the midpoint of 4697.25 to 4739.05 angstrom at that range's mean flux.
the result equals -0.002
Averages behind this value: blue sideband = 10.1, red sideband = 9.94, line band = 10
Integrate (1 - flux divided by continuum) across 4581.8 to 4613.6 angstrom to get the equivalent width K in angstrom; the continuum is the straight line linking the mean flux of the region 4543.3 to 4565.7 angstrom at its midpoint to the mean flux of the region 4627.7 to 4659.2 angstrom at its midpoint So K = 0.2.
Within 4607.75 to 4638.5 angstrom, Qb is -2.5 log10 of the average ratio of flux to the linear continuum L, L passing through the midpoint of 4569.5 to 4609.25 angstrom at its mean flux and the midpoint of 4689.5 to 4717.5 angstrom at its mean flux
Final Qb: -0.01 mag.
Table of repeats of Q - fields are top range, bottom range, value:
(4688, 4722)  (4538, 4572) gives 1.05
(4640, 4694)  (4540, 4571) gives 1.04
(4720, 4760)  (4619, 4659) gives 1.04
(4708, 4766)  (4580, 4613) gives 1.06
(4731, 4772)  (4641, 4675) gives 1.04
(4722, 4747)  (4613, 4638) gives 1.04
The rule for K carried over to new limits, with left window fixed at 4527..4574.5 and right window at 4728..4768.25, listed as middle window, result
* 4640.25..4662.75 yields 0.1 angstrom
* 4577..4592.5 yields 0.2 angstrom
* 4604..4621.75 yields 0.1 angstrom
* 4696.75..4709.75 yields 0.3 angstrom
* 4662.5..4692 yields 0.2 angstrom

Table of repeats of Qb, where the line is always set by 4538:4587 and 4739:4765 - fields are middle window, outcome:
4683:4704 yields 0.01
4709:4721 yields 0.00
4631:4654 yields -0.01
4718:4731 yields -0.01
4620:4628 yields -0.01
